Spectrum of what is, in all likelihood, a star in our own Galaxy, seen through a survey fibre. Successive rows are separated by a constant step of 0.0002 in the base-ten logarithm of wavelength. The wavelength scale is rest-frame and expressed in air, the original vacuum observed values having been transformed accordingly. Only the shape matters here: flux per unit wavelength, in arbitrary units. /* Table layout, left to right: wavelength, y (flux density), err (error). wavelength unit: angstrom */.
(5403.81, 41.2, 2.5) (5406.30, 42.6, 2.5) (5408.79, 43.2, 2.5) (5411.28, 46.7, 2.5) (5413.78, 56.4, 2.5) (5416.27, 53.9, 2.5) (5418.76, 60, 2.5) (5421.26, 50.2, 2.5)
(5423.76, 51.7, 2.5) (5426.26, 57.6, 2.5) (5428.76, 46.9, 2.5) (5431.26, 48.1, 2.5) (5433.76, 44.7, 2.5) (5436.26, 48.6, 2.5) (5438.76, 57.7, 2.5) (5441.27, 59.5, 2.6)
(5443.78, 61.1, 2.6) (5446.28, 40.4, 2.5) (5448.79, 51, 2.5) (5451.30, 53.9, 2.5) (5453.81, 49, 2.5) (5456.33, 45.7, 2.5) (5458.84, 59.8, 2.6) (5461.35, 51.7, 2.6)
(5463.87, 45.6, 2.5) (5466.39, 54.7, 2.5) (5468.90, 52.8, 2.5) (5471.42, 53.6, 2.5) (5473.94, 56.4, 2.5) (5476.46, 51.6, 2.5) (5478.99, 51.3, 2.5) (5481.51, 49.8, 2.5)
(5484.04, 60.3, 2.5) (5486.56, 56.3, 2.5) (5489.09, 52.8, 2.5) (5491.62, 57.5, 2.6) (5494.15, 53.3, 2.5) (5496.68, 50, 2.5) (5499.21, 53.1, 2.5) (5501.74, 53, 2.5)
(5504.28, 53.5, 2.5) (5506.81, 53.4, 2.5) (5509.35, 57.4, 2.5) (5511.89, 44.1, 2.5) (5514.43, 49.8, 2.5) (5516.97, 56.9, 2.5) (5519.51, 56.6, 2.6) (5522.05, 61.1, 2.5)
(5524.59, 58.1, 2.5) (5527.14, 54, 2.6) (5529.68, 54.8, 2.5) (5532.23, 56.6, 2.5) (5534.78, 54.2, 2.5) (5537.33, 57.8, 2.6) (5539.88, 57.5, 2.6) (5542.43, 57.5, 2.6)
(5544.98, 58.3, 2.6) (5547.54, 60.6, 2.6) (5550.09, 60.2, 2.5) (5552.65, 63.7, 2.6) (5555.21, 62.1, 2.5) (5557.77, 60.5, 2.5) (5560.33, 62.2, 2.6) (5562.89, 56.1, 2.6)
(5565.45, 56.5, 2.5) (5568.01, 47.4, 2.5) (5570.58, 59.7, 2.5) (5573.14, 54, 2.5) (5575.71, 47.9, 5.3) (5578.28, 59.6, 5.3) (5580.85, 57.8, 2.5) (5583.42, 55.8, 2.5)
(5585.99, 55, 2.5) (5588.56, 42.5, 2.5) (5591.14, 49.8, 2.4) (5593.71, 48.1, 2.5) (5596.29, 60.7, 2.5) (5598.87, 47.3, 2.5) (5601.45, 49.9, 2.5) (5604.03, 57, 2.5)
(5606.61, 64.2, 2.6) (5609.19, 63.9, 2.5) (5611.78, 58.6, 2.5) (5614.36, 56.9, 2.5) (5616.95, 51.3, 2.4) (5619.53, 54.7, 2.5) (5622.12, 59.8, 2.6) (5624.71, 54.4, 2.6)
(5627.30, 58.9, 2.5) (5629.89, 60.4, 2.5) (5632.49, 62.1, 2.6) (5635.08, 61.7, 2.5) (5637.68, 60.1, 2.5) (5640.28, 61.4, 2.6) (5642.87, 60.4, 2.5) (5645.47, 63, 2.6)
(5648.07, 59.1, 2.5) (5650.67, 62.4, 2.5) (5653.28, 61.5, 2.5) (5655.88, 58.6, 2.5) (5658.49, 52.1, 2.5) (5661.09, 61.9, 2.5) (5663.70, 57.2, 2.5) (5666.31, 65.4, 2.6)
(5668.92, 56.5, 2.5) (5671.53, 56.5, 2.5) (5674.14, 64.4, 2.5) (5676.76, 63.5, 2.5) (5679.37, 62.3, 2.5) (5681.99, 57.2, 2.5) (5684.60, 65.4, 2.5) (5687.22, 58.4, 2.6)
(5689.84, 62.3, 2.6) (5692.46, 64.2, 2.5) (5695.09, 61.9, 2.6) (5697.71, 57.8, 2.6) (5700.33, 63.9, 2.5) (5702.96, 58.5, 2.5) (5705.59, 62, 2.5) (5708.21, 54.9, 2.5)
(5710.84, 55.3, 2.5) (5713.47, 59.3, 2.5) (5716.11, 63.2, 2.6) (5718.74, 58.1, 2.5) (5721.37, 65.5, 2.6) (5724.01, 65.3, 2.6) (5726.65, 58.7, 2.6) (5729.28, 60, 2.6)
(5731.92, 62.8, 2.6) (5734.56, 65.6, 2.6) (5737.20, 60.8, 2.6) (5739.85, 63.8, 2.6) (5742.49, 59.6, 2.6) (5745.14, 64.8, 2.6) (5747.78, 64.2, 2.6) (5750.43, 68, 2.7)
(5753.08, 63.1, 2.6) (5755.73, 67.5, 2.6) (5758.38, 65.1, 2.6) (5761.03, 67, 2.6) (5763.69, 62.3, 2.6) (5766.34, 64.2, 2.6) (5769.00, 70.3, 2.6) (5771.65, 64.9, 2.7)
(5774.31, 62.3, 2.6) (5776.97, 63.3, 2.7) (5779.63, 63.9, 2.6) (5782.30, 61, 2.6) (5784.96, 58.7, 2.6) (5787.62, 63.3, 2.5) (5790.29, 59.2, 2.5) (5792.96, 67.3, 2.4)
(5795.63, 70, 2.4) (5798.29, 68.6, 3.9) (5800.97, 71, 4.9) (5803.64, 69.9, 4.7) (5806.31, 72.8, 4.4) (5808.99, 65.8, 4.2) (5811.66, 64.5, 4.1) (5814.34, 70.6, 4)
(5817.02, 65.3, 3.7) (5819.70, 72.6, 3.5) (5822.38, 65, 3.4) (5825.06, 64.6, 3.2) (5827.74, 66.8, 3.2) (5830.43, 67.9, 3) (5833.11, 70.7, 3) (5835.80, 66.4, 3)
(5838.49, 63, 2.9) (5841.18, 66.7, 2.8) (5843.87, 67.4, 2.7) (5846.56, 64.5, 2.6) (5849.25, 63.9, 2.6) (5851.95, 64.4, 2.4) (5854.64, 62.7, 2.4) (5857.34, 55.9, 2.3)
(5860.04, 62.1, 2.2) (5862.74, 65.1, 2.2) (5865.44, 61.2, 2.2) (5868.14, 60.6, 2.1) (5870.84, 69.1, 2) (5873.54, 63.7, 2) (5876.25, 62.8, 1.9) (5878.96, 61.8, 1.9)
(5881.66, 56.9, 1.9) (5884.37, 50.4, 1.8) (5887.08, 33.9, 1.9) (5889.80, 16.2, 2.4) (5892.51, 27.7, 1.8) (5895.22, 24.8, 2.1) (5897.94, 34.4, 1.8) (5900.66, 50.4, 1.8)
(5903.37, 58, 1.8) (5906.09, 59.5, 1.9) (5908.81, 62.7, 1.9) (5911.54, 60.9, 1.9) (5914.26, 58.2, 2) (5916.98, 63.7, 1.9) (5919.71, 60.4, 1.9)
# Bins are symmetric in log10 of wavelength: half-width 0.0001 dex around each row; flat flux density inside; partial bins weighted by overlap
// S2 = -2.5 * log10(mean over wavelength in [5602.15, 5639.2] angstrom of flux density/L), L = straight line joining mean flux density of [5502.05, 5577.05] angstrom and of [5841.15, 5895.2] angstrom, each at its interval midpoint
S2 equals -0.049 mag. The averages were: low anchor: 56.3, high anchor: 55.8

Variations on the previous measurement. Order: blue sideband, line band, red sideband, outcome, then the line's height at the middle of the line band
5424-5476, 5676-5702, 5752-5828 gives 0.00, 61.8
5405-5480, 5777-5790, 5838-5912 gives -0.14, 54.4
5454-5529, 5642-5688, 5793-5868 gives -0.01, 60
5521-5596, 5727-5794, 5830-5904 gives -0.14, 56.1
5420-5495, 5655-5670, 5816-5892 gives -0.04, 56.7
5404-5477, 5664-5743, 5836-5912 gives -0.14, 53.9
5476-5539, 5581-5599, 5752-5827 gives 0.11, 57.7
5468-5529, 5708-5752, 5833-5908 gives -0.13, 55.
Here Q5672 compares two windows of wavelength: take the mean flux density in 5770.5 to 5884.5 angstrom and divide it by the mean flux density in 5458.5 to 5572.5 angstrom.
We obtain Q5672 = 1.2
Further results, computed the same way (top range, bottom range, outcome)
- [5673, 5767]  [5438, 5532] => 1.16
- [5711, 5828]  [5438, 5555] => 1.19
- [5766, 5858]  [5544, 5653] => 1.15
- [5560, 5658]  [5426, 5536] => 1.07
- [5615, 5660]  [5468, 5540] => 1.08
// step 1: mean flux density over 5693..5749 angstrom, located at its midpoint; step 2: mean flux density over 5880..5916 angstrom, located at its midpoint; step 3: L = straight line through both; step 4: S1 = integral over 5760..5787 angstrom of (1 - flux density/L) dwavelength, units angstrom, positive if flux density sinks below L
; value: -3.3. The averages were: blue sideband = 61.3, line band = 63.7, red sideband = 46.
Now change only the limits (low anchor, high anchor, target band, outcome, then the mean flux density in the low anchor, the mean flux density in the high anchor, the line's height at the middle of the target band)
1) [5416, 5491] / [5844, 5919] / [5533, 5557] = -2.7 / 52.6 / 54.9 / 53.1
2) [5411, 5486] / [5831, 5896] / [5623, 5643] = -2.0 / 52.5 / 57.1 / 54.5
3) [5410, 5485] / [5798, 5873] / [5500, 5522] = 0.4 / 52.3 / 66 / 54.6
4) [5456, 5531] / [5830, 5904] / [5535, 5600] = -2.1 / 53.7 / 56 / 54.2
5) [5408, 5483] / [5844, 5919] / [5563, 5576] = -0.3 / 51.9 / 54.9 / 52.7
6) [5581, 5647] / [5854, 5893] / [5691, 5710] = -1.5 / 56.8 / 54.4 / 56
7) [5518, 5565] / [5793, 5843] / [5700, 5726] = 1.6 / 58.4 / 67.9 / 64.3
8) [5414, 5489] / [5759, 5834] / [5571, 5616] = 2.7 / 52.6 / 66.2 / 58.2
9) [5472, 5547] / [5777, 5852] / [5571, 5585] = 0.5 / 54.8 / 66.3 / 57.4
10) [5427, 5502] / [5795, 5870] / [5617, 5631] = 0.3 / 52.4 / 66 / 58.3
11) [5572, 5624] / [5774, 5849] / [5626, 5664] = -1.9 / 54.7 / 66.2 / 57.3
